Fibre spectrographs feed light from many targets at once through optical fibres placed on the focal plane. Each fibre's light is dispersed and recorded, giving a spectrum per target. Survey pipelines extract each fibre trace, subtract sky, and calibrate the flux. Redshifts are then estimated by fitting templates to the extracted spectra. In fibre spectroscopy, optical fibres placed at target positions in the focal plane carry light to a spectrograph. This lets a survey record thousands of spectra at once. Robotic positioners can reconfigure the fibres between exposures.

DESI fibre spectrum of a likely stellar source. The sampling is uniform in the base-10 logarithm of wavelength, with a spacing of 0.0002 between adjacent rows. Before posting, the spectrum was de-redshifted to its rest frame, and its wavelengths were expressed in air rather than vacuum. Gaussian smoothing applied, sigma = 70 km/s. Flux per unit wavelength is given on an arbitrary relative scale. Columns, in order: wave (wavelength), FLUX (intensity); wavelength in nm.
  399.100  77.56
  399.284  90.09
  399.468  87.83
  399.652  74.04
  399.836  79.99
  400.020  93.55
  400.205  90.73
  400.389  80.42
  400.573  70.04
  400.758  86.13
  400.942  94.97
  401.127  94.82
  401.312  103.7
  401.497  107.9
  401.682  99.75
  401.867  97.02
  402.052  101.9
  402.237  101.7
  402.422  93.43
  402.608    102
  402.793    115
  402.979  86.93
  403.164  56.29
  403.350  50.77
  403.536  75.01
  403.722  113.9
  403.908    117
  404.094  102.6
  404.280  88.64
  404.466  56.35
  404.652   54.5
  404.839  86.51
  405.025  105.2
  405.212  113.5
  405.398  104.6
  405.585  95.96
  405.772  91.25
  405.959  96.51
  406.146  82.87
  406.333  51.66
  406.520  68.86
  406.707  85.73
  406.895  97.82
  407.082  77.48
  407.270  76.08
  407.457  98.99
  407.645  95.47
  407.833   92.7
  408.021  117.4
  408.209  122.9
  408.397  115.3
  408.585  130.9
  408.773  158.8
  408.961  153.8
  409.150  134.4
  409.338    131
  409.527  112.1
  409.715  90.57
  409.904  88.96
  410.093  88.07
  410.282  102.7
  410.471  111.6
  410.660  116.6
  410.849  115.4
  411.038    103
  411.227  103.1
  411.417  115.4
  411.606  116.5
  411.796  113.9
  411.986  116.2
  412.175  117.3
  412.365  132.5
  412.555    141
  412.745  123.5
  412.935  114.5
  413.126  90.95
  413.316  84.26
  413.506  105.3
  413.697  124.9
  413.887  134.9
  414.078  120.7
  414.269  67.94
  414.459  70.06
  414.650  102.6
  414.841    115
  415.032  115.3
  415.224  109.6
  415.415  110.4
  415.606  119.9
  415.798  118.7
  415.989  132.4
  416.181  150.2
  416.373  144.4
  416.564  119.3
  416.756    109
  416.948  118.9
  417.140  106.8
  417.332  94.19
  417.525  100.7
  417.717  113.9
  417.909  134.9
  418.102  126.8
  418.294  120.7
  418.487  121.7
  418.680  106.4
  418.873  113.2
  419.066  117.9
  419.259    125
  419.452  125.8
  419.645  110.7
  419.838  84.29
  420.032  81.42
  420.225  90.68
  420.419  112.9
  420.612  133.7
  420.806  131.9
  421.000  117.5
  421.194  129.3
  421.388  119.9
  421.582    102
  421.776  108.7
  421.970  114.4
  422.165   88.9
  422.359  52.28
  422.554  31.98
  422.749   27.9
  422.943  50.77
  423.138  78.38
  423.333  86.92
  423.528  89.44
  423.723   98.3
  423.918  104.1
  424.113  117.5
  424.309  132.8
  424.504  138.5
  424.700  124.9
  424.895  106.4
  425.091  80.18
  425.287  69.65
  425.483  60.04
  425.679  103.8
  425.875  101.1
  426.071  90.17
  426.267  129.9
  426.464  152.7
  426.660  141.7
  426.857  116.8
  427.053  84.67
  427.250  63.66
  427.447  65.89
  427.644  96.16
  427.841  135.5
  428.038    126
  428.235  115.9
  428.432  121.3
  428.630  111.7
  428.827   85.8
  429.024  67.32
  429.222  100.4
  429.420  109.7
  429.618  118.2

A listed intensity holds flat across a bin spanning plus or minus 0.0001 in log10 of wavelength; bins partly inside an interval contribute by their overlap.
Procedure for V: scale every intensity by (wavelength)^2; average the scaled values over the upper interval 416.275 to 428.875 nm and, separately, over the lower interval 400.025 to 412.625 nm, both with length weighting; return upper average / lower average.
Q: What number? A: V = 1.1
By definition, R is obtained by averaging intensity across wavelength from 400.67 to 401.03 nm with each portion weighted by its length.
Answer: 90.7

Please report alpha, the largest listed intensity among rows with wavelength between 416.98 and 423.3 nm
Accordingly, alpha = 134.9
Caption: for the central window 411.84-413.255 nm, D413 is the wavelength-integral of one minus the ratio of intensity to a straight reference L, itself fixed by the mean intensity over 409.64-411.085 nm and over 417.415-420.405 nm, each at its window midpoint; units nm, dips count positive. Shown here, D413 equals -0.186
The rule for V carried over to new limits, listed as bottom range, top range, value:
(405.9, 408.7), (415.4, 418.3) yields 1.33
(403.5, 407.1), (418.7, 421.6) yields 1.37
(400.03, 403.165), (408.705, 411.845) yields 1.27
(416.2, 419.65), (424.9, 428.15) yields 0.89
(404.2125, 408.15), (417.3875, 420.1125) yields 1.37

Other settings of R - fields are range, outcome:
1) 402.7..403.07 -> 101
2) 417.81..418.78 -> 122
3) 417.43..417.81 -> 107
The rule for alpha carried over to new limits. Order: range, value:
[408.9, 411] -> 153.8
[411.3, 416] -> 141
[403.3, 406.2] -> 117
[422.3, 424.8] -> 138.5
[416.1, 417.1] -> 150.2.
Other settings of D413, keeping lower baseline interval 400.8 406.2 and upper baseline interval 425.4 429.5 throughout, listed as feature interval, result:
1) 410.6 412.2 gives -0.27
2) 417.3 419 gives -0.27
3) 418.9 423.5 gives 0.19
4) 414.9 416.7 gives -0.46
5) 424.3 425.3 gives -0.07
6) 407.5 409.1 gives -0.47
